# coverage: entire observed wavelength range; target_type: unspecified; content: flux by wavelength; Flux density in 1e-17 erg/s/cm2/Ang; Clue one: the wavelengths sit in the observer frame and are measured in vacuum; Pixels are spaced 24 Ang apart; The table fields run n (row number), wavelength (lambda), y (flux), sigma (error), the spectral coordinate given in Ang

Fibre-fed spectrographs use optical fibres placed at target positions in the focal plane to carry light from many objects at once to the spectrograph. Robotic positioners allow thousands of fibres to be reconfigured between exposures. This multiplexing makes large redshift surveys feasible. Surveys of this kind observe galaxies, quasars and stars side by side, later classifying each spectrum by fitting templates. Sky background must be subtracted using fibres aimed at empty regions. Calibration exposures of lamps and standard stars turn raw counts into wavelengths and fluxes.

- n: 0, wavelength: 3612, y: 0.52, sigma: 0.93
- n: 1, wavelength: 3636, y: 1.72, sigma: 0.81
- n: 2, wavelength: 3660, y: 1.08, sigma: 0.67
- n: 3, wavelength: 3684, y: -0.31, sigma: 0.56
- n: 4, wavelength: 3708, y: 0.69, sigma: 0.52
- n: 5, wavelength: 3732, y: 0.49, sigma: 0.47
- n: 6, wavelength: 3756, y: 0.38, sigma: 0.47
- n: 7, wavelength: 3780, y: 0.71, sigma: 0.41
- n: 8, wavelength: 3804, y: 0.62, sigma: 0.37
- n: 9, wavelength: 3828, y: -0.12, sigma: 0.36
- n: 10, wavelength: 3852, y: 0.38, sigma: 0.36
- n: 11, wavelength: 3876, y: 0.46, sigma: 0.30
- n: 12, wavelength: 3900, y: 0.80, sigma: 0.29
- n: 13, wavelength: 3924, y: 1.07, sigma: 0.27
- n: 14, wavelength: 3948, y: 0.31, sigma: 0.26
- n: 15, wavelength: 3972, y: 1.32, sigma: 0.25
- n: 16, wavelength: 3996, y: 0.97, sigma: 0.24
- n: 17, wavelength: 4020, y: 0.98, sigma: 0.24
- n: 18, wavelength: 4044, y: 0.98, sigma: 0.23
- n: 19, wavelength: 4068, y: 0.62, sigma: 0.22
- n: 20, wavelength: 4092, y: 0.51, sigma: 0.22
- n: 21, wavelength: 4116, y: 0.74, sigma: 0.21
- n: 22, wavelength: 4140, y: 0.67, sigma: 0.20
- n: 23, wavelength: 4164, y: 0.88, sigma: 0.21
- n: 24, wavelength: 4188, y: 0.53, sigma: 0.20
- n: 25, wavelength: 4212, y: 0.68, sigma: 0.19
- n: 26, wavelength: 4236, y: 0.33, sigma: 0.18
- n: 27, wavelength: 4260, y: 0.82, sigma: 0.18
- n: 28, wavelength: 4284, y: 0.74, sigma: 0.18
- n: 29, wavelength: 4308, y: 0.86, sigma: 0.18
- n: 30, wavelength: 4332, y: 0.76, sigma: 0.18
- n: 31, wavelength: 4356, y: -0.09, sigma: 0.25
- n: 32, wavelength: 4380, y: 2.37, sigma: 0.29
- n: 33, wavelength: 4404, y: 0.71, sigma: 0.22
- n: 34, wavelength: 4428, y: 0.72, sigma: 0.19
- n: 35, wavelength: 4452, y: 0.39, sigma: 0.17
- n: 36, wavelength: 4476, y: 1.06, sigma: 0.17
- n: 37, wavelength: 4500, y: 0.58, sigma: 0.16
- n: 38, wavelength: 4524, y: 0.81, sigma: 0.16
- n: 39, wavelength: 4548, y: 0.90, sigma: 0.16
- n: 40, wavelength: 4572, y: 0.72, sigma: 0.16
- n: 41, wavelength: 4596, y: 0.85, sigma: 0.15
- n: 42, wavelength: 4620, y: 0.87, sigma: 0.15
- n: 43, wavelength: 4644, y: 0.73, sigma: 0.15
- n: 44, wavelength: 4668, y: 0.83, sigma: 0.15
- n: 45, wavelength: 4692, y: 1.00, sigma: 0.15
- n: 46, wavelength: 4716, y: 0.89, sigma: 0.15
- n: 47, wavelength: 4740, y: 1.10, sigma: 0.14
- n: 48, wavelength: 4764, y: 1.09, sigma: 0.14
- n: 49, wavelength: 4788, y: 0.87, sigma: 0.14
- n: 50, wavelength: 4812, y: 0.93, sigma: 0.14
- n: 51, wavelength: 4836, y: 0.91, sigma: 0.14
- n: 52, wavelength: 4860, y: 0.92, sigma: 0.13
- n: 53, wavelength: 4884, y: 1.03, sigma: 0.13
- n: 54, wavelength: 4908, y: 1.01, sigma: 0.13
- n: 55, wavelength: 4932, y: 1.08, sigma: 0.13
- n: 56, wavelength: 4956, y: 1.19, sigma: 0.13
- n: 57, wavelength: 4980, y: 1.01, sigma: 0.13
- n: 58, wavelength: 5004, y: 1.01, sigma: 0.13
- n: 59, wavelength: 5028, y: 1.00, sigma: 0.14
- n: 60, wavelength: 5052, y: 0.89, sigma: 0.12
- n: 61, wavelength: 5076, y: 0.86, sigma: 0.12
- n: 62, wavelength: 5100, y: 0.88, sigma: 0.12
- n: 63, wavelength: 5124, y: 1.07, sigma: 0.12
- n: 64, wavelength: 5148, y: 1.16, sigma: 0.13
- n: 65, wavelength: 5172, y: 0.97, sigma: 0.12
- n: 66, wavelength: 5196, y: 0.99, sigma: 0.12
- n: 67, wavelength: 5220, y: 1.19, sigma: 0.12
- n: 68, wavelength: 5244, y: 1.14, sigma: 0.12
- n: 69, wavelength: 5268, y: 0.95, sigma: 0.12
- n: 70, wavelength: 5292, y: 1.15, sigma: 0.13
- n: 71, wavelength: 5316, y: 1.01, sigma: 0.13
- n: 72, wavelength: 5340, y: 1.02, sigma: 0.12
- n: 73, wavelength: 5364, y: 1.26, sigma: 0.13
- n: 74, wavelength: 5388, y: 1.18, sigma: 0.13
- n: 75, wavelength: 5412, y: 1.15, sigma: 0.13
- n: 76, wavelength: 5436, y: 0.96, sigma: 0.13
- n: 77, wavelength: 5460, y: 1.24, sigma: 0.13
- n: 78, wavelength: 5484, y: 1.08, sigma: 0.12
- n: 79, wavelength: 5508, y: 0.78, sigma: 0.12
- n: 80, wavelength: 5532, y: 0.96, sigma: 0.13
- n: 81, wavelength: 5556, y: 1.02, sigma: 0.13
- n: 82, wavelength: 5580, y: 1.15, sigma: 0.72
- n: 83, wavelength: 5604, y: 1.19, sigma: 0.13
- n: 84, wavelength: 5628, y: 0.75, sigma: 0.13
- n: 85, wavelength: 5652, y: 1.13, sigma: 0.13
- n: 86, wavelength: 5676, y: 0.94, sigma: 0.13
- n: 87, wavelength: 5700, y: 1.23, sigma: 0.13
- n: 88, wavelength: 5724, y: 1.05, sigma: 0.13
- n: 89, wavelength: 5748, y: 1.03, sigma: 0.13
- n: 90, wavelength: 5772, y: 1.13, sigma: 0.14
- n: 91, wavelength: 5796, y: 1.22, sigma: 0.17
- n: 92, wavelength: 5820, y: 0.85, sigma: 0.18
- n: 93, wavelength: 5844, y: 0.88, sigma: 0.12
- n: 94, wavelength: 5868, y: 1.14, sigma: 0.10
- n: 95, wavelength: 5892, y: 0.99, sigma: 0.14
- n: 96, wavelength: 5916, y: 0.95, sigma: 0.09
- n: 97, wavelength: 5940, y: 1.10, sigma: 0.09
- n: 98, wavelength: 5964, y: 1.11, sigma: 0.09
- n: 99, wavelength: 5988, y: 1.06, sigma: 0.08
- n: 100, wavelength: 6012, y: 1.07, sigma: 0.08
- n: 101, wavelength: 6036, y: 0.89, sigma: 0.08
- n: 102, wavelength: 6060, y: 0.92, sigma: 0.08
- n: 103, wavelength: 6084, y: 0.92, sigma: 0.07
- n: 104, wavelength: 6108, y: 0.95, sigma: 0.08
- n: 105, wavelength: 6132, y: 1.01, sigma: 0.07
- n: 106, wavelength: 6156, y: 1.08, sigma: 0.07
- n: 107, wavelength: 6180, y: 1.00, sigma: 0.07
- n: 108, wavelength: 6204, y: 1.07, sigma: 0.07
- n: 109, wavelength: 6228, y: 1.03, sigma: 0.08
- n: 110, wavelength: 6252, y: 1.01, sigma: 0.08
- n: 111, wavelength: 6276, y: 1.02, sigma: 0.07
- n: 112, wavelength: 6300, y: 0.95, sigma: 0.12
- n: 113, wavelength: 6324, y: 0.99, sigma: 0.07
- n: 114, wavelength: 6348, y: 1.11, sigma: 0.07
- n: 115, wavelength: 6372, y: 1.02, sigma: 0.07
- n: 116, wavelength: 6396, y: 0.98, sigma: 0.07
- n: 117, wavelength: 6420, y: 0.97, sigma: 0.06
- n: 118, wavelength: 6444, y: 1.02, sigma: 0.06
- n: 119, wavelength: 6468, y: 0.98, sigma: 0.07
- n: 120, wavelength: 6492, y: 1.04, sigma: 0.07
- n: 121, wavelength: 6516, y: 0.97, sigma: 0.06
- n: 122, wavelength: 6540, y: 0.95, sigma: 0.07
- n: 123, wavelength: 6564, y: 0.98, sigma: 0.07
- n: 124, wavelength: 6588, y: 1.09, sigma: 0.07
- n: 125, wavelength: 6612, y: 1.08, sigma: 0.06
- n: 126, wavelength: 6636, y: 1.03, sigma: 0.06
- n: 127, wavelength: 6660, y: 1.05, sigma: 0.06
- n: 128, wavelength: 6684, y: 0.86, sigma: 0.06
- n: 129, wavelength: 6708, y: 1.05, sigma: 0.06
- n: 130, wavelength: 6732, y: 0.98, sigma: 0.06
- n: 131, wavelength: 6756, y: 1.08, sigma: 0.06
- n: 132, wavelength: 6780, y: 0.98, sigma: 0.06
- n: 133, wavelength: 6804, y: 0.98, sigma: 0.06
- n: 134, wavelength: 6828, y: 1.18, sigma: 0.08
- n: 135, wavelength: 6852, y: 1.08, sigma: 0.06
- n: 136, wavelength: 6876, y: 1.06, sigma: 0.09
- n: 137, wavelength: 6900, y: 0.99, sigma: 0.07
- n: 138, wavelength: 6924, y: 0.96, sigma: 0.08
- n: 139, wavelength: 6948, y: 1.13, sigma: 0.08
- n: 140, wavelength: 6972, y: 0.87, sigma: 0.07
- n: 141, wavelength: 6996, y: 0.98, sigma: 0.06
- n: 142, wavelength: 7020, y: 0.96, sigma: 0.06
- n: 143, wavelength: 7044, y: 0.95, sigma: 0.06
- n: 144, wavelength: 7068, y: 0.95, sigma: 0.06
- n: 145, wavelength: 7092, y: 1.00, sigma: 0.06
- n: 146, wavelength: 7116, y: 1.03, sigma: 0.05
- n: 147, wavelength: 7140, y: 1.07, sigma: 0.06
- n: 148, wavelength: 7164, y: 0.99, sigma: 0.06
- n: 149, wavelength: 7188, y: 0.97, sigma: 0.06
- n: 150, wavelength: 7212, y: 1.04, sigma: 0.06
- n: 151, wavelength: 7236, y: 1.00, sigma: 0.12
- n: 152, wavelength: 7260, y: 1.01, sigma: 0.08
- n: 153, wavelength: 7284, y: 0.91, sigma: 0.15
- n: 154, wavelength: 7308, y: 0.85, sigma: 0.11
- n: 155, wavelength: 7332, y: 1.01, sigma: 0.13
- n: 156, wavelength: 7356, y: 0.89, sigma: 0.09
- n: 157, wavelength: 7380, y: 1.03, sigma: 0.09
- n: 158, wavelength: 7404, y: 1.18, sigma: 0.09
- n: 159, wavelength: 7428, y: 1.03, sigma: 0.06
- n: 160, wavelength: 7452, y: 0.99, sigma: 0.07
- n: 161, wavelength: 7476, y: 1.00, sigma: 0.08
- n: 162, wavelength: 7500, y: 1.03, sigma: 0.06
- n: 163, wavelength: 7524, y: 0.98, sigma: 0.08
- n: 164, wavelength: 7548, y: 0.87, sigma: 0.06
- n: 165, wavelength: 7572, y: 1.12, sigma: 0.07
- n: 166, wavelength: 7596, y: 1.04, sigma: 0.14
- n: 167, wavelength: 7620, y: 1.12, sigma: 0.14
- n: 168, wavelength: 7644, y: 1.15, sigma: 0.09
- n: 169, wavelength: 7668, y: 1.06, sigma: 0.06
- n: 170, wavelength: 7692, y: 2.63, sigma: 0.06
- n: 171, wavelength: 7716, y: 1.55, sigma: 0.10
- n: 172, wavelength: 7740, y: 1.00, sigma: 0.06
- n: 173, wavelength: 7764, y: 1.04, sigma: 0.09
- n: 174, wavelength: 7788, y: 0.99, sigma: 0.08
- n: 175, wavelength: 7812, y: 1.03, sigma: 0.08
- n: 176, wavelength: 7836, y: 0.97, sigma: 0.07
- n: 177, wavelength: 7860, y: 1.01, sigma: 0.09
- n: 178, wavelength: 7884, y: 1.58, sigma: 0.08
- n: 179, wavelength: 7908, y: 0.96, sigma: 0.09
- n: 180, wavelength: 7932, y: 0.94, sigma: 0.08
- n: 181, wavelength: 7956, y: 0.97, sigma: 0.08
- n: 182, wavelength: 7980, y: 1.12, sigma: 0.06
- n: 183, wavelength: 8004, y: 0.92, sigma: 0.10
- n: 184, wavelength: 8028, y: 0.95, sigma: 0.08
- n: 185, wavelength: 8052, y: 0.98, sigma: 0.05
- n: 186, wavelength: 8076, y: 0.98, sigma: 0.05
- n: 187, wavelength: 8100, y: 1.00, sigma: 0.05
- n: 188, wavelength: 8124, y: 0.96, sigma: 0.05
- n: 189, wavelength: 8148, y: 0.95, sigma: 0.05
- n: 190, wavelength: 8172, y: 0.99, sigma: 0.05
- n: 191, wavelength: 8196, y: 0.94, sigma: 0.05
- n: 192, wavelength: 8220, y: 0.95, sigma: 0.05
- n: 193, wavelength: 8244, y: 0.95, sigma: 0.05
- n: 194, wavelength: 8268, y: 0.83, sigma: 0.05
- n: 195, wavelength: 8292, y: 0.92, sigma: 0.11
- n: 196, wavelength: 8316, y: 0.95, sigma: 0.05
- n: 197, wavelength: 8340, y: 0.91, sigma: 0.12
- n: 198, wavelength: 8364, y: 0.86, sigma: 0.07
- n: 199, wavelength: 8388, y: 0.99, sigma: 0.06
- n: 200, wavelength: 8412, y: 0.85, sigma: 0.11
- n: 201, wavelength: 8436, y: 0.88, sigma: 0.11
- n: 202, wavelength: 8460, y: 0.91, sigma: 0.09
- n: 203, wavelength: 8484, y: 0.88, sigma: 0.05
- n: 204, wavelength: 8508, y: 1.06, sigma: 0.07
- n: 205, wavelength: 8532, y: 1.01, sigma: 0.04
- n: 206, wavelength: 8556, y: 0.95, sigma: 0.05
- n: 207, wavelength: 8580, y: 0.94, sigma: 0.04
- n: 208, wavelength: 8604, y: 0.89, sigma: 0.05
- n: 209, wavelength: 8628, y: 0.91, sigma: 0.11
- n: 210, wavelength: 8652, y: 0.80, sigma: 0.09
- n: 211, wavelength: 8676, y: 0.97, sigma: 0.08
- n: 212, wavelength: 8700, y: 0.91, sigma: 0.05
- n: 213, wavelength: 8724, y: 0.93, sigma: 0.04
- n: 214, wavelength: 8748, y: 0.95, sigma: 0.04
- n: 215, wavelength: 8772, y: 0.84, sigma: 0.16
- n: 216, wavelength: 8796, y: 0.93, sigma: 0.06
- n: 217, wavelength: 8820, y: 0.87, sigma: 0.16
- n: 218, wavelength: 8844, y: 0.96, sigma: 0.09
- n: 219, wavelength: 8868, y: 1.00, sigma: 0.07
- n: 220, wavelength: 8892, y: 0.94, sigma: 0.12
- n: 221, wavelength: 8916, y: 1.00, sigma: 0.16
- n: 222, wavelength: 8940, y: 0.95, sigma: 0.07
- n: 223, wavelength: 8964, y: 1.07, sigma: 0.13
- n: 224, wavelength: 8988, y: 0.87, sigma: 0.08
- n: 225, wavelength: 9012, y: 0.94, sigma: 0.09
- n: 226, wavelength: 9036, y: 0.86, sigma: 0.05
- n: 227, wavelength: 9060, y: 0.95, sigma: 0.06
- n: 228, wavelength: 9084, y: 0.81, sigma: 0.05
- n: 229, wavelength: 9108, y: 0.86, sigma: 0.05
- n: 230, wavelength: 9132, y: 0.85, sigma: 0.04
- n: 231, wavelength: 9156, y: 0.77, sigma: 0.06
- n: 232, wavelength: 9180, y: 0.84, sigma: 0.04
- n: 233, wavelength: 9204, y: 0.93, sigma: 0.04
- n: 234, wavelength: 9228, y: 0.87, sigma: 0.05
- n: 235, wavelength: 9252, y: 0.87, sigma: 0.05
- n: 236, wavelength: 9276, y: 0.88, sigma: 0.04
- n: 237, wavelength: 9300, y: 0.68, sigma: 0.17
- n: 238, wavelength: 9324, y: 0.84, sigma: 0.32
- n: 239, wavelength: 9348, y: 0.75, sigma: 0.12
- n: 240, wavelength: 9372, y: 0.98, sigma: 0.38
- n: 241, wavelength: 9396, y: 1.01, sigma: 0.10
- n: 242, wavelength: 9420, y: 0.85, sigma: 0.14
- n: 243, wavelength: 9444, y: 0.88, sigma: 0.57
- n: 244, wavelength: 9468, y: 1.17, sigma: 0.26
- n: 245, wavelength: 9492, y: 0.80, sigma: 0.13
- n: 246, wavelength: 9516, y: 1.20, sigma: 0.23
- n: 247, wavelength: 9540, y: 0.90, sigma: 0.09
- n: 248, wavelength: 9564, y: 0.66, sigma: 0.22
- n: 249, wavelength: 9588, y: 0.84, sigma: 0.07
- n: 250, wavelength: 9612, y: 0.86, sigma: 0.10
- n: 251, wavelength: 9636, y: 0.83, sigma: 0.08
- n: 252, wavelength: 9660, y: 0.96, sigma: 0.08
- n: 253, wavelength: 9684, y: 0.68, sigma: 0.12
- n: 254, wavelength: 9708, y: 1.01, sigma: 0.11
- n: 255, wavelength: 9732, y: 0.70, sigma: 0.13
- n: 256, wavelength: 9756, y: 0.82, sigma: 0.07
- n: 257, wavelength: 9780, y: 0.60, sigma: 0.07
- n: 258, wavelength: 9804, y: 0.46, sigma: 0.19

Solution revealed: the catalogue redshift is 0.172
